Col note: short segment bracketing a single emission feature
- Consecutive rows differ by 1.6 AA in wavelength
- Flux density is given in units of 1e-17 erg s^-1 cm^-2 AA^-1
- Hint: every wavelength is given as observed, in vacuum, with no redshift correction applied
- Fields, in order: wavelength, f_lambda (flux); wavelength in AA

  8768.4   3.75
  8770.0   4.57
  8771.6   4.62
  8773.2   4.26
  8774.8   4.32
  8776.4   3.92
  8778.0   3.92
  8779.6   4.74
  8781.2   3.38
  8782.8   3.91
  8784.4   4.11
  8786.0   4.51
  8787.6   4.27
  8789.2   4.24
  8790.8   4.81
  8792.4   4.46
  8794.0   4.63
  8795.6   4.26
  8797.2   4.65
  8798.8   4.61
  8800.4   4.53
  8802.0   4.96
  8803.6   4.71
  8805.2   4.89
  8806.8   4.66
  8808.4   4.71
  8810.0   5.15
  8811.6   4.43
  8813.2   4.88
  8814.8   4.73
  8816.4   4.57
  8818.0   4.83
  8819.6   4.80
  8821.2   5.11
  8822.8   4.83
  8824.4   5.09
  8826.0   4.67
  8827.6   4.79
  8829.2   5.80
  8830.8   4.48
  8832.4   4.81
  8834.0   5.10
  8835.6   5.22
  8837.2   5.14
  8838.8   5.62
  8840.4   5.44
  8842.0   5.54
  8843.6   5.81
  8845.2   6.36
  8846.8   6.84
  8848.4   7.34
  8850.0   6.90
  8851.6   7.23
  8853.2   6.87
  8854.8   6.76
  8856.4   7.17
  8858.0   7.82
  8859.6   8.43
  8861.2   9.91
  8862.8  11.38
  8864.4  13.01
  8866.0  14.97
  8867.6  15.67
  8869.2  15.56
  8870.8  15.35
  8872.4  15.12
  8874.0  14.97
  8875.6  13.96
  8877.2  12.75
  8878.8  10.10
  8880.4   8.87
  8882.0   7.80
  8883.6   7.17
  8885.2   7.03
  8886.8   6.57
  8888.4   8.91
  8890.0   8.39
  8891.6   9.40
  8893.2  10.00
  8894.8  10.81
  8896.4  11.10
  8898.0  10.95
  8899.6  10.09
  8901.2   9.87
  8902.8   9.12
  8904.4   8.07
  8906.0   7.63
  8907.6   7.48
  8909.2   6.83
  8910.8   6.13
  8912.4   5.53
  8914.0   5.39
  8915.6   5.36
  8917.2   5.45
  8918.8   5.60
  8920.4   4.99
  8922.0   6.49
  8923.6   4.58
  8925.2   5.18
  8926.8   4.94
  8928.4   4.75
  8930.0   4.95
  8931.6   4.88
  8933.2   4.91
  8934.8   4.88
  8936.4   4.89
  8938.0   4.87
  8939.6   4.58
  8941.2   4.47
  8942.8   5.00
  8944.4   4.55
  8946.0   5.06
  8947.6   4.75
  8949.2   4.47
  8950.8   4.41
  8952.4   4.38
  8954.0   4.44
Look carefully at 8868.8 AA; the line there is Halpha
